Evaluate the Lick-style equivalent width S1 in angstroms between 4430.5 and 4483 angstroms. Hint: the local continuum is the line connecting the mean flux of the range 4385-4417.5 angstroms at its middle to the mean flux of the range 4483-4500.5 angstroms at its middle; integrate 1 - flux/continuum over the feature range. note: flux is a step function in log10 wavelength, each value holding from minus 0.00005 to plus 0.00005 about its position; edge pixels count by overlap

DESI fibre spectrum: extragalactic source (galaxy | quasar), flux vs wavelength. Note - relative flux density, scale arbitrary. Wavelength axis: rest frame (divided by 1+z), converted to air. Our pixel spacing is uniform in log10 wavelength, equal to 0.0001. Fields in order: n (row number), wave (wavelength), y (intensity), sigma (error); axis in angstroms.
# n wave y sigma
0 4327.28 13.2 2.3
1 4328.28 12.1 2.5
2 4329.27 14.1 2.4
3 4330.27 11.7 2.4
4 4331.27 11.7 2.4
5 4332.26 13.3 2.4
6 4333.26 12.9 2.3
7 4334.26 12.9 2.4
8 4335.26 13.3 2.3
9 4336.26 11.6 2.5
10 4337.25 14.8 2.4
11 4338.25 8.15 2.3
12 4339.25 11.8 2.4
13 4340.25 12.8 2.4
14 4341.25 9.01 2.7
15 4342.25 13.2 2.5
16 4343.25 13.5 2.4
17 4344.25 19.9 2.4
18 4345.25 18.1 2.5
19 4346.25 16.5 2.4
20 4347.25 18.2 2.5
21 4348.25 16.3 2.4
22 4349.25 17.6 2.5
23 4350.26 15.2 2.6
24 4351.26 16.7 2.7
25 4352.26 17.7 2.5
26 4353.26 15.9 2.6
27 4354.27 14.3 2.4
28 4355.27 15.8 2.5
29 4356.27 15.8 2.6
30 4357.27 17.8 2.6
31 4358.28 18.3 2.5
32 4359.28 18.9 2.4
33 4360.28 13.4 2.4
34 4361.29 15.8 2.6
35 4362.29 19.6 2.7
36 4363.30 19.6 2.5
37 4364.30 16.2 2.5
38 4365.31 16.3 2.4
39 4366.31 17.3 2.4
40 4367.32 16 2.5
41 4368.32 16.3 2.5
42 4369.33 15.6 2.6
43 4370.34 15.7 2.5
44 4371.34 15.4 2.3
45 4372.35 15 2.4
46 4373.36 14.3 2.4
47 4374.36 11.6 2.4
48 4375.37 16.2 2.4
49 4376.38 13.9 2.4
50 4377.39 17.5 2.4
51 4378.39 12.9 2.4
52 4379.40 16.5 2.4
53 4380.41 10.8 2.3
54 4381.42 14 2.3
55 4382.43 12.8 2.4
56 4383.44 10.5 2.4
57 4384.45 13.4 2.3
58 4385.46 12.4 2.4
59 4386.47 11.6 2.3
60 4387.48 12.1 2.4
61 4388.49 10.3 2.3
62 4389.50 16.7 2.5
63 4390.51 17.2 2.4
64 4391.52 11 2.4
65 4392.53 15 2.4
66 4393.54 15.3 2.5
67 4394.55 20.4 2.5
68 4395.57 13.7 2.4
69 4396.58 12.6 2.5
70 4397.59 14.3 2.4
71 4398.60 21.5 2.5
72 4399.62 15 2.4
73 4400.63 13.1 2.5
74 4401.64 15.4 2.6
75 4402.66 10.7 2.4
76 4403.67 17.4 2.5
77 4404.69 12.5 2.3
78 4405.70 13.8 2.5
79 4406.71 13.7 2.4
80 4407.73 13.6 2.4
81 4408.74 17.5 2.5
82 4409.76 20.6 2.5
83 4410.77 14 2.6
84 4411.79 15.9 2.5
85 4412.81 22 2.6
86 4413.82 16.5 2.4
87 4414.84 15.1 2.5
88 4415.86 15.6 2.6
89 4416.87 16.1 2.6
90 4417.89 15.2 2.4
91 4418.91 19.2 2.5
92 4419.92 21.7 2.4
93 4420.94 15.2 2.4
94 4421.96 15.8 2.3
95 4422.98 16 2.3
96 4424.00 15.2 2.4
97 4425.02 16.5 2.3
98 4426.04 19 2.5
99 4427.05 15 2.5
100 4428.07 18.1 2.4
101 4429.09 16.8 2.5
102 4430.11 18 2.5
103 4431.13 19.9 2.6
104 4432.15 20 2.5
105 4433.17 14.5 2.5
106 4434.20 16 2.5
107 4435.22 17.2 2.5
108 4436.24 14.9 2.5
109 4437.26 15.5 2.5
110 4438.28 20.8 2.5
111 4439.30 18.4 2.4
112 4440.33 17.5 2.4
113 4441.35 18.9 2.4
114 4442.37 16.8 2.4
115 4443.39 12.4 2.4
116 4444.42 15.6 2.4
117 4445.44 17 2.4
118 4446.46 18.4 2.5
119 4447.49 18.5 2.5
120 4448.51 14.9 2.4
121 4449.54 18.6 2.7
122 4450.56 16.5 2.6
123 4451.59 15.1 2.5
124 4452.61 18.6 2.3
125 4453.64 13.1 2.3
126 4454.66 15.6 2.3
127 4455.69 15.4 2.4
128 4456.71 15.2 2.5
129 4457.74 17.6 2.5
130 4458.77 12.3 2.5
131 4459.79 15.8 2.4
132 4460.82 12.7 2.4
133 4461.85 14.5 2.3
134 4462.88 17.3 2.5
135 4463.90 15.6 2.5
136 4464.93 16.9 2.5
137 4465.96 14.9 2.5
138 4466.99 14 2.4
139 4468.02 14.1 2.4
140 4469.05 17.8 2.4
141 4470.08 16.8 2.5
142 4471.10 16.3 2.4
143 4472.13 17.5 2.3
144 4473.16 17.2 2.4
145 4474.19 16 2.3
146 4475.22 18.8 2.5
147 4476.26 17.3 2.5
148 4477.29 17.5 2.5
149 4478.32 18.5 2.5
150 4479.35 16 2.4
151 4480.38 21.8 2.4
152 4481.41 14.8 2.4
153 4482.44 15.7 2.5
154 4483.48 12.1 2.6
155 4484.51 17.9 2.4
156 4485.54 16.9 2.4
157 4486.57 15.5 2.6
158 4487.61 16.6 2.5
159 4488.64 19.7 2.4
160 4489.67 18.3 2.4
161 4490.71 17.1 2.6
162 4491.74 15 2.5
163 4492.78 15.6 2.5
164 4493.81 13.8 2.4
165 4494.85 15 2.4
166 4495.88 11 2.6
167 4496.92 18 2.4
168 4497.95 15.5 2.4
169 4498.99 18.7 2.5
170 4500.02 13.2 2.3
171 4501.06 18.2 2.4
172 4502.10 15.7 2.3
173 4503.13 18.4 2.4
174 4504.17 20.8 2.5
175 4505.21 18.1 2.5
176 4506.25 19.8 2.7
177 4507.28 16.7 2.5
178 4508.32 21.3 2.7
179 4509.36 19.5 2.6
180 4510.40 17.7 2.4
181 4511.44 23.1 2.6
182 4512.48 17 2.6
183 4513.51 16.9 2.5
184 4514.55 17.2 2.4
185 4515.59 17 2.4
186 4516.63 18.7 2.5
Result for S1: -3.2 angstroms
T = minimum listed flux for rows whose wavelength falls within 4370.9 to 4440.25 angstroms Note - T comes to 10.3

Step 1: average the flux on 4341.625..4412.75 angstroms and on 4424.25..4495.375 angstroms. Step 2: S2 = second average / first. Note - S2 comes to 1.07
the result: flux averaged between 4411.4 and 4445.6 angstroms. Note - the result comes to 17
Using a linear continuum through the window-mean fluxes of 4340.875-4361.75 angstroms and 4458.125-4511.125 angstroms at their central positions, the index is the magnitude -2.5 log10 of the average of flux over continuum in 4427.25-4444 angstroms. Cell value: -0.05 mag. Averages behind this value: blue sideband 16.1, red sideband 16.6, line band 17.2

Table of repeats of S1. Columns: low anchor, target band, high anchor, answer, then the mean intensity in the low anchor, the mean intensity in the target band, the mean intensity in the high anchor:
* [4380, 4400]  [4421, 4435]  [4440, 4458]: -1.23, 14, 16.9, 16.4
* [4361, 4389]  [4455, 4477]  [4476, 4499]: 0.19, 14.6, 15.9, 16.4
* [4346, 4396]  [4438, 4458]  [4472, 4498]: -0.70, 15.3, 16.7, 16.5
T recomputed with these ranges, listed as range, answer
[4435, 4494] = 12.1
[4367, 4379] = 11.6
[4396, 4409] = 10.7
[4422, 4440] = 14.5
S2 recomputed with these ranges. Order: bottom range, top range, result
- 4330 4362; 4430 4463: 1.11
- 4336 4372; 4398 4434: 1.05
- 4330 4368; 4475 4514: 1.13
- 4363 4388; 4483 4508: 1.15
